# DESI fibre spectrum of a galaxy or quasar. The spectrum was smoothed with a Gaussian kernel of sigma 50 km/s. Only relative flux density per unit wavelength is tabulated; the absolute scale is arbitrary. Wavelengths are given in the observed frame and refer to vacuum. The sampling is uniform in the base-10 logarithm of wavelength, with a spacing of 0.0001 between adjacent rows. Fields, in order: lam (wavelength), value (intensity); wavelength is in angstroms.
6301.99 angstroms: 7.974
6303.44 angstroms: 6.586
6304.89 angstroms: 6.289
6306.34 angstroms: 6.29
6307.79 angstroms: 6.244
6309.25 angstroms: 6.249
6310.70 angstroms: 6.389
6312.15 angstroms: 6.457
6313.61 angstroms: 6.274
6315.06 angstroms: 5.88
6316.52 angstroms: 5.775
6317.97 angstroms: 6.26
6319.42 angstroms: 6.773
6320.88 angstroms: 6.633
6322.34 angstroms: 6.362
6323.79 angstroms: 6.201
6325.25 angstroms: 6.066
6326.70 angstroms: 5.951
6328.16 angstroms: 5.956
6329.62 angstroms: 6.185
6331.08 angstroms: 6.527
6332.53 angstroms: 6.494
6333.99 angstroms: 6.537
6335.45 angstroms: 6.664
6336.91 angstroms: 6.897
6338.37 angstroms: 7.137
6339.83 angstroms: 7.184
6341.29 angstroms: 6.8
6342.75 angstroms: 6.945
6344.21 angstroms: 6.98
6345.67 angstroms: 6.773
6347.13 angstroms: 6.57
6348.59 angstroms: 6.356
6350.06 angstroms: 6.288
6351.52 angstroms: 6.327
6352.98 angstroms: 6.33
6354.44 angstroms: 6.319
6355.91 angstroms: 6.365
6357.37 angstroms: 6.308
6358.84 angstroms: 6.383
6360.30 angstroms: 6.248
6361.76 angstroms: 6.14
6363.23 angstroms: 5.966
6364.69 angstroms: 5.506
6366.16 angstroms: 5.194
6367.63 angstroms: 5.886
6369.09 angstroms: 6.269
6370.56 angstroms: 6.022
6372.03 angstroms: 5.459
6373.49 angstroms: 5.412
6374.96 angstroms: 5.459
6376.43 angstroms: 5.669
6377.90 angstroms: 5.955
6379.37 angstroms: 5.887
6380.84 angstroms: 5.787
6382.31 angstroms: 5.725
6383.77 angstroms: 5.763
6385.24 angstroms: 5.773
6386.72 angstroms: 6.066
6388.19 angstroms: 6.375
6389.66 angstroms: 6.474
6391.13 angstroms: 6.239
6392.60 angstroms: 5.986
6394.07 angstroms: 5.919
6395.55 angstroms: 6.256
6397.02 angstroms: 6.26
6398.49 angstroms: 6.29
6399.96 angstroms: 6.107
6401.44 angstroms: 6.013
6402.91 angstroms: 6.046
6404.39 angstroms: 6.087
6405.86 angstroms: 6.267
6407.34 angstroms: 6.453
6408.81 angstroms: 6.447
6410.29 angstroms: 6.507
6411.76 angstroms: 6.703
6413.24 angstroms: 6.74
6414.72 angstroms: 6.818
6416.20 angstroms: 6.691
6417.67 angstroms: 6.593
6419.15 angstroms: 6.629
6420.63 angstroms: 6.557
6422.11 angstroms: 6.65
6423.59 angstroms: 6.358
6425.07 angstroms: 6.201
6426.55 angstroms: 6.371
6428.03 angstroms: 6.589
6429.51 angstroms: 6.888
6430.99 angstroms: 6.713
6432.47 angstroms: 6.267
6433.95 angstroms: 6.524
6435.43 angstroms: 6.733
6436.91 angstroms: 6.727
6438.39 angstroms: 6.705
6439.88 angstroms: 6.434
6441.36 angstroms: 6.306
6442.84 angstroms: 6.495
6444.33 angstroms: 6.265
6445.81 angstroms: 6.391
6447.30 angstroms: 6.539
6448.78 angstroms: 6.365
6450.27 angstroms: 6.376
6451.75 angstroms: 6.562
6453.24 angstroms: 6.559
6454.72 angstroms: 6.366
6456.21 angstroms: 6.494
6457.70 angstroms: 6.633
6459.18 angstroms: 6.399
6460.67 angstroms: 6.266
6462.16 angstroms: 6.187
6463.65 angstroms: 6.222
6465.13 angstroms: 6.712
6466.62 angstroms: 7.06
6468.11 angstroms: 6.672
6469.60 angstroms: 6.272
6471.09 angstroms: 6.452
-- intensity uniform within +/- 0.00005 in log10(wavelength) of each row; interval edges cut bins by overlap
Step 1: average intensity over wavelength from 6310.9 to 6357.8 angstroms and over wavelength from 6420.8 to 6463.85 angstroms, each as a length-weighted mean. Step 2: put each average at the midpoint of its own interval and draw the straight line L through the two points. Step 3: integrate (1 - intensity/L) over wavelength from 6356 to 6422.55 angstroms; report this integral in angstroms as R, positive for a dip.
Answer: 3.4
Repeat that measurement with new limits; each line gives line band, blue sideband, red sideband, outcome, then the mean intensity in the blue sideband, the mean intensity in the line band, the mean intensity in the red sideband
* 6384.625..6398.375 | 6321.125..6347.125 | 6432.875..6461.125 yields 0.8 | 6.57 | 6.16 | 6.48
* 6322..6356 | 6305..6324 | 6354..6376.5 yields -2.3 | 6.29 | 6.51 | 5.91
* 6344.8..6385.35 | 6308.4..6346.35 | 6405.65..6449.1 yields 3.0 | 6.47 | 6.01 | 6.54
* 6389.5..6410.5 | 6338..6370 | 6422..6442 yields 0.8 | 6.36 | 6.21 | 6.53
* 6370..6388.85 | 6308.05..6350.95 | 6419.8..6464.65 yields 2.0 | 6.46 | 5.79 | 6.47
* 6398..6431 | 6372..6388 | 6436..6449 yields -1.6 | 5.76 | 6.46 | 6.48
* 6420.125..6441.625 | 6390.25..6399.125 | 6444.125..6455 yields -0.7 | 6.16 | 6.54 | 6.44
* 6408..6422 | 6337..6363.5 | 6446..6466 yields -0.3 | 6.54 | 6.63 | 6.44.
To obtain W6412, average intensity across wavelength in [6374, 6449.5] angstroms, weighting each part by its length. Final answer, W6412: 6.31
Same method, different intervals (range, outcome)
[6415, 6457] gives 6.52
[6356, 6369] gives 5.99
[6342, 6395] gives 6.09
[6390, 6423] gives 6.38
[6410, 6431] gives 6.6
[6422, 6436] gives 6.52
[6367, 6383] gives 5.77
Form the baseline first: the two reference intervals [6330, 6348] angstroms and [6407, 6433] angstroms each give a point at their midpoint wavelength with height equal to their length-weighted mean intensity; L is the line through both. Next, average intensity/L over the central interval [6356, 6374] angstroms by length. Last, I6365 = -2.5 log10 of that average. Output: 0.14 mag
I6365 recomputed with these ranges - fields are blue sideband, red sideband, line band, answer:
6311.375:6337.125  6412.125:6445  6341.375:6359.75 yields -0.021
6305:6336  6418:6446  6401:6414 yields 0.017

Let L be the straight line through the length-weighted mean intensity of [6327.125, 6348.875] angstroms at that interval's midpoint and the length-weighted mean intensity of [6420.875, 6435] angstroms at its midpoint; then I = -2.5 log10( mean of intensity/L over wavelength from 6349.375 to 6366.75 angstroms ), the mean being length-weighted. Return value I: 0.09 mag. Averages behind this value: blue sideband 6.66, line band 6.12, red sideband 6.51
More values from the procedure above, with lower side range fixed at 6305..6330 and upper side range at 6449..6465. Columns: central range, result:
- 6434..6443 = -0.03 mag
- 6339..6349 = -0.09 mag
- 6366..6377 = 0.11 mag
